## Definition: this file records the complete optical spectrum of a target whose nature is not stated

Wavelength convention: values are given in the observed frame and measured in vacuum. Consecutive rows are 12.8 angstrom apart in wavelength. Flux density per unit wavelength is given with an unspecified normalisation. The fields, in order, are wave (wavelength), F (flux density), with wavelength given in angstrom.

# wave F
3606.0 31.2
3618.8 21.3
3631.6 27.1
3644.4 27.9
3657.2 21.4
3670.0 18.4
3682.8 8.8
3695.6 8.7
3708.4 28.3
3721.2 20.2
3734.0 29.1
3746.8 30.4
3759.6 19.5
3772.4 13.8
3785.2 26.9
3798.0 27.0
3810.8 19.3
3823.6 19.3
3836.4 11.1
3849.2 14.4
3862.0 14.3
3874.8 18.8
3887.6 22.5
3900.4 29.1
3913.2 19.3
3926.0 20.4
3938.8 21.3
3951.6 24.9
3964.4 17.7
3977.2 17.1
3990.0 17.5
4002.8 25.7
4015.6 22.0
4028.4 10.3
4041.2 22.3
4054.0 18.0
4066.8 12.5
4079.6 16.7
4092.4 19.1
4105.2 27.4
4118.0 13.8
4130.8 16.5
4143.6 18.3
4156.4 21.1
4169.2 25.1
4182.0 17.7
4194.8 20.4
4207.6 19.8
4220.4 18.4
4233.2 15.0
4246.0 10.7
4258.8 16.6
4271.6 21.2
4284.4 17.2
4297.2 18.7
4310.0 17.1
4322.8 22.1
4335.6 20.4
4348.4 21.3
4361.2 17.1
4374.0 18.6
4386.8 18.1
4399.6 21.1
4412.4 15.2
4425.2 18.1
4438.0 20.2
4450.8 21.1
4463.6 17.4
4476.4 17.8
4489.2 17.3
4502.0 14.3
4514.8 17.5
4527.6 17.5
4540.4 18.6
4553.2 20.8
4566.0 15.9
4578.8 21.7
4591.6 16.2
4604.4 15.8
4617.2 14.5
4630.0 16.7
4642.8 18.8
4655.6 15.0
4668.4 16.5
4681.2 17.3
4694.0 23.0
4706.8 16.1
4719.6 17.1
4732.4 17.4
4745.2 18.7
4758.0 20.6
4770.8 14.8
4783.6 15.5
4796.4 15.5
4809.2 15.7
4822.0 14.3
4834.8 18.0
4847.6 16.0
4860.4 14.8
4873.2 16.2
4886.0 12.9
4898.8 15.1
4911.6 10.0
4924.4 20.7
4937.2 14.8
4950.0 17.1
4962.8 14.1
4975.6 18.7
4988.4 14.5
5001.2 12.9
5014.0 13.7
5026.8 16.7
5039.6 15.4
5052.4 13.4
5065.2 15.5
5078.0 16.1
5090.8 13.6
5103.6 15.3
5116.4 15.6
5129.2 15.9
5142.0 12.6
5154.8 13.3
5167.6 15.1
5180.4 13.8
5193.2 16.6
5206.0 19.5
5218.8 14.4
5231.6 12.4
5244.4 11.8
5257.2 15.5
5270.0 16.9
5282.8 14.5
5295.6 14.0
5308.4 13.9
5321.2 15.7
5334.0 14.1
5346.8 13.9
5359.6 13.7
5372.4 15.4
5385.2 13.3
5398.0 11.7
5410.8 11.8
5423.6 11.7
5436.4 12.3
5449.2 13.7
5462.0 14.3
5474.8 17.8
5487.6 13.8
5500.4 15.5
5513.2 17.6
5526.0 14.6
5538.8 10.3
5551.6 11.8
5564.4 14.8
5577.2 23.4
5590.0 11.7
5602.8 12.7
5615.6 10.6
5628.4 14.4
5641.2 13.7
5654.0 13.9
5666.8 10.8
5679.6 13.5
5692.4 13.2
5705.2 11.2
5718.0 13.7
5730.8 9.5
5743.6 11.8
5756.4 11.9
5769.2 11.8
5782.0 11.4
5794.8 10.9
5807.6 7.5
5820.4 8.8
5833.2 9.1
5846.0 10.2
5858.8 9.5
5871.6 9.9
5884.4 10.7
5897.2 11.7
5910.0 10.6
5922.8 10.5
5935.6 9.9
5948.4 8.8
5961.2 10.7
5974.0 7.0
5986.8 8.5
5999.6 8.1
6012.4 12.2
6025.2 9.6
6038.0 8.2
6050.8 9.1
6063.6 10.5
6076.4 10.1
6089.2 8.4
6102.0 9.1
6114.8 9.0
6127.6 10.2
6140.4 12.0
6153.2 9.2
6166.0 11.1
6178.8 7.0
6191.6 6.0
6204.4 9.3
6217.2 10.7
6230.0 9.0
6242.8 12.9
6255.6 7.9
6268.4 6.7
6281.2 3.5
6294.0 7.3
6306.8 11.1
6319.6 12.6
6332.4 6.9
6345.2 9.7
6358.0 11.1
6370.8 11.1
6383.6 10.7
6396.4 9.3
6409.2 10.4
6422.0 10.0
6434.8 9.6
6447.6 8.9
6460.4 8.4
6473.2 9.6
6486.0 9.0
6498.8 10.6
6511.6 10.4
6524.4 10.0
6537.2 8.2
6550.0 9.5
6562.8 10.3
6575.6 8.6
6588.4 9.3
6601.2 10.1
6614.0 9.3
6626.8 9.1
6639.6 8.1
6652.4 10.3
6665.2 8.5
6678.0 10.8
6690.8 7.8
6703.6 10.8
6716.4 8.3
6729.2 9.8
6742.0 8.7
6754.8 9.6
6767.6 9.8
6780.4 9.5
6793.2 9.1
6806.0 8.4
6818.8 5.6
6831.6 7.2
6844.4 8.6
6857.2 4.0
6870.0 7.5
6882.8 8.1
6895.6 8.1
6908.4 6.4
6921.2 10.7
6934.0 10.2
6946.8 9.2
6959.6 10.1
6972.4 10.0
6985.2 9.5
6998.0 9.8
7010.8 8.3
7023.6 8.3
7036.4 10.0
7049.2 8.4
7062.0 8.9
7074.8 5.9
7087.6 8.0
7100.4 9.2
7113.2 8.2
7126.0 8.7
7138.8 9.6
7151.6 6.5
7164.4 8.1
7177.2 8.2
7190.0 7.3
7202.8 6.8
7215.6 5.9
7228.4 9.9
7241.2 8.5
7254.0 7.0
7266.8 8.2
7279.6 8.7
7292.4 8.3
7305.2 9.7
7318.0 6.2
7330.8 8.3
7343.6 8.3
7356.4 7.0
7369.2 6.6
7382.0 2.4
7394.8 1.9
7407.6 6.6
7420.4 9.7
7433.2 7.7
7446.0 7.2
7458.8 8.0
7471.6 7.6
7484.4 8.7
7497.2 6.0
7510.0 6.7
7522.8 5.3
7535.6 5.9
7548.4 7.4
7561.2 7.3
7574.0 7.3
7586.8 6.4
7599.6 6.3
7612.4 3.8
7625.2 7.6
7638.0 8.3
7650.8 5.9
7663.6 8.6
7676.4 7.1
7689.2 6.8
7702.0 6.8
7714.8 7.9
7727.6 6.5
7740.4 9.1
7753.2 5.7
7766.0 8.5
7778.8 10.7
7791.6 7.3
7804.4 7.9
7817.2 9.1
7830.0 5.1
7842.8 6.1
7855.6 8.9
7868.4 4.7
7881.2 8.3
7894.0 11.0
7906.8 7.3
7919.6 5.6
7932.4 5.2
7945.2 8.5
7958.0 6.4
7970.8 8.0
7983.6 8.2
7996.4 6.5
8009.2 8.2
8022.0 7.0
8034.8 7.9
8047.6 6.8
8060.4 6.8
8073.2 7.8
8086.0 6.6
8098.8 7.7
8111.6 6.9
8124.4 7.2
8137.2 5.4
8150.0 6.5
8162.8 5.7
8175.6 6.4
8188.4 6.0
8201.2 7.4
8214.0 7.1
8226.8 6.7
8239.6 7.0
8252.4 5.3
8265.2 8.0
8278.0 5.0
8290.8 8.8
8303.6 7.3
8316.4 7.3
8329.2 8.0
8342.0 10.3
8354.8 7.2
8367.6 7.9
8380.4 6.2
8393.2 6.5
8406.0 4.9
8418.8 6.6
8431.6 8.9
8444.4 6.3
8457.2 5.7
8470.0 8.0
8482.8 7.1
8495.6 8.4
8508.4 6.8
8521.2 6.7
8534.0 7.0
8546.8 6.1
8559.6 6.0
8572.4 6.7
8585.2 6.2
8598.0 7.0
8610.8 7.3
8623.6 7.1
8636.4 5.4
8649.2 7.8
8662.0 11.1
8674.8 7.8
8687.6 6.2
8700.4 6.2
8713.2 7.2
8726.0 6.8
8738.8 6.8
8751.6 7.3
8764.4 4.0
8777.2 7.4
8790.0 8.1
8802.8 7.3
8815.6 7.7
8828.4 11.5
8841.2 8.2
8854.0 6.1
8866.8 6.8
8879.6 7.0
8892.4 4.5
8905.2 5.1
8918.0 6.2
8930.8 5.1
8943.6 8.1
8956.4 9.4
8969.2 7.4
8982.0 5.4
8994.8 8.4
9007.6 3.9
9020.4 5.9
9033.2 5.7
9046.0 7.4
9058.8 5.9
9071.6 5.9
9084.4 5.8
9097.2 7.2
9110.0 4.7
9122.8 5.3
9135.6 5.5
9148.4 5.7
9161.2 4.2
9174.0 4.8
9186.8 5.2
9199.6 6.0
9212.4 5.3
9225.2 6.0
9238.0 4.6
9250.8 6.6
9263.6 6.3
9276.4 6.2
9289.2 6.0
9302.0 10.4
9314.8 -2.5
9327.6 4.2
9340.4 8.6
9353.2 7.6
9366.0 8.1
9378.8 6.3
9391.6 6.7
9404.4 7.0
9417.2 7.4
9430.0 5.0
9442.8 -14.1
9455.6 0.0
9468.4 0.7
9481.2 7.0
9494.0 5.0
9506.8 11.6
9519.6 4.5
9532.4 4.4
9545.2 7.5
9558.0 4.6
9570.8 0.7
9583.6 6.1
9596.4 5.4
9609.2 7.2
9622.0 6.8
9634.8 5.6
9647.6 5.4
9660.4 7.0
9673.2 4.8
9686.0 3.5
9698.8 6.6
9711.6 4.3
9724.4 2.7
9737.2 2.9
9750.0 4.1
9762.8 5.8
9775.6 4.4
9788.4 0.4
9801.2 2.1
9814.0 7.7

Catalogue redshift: 1.64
